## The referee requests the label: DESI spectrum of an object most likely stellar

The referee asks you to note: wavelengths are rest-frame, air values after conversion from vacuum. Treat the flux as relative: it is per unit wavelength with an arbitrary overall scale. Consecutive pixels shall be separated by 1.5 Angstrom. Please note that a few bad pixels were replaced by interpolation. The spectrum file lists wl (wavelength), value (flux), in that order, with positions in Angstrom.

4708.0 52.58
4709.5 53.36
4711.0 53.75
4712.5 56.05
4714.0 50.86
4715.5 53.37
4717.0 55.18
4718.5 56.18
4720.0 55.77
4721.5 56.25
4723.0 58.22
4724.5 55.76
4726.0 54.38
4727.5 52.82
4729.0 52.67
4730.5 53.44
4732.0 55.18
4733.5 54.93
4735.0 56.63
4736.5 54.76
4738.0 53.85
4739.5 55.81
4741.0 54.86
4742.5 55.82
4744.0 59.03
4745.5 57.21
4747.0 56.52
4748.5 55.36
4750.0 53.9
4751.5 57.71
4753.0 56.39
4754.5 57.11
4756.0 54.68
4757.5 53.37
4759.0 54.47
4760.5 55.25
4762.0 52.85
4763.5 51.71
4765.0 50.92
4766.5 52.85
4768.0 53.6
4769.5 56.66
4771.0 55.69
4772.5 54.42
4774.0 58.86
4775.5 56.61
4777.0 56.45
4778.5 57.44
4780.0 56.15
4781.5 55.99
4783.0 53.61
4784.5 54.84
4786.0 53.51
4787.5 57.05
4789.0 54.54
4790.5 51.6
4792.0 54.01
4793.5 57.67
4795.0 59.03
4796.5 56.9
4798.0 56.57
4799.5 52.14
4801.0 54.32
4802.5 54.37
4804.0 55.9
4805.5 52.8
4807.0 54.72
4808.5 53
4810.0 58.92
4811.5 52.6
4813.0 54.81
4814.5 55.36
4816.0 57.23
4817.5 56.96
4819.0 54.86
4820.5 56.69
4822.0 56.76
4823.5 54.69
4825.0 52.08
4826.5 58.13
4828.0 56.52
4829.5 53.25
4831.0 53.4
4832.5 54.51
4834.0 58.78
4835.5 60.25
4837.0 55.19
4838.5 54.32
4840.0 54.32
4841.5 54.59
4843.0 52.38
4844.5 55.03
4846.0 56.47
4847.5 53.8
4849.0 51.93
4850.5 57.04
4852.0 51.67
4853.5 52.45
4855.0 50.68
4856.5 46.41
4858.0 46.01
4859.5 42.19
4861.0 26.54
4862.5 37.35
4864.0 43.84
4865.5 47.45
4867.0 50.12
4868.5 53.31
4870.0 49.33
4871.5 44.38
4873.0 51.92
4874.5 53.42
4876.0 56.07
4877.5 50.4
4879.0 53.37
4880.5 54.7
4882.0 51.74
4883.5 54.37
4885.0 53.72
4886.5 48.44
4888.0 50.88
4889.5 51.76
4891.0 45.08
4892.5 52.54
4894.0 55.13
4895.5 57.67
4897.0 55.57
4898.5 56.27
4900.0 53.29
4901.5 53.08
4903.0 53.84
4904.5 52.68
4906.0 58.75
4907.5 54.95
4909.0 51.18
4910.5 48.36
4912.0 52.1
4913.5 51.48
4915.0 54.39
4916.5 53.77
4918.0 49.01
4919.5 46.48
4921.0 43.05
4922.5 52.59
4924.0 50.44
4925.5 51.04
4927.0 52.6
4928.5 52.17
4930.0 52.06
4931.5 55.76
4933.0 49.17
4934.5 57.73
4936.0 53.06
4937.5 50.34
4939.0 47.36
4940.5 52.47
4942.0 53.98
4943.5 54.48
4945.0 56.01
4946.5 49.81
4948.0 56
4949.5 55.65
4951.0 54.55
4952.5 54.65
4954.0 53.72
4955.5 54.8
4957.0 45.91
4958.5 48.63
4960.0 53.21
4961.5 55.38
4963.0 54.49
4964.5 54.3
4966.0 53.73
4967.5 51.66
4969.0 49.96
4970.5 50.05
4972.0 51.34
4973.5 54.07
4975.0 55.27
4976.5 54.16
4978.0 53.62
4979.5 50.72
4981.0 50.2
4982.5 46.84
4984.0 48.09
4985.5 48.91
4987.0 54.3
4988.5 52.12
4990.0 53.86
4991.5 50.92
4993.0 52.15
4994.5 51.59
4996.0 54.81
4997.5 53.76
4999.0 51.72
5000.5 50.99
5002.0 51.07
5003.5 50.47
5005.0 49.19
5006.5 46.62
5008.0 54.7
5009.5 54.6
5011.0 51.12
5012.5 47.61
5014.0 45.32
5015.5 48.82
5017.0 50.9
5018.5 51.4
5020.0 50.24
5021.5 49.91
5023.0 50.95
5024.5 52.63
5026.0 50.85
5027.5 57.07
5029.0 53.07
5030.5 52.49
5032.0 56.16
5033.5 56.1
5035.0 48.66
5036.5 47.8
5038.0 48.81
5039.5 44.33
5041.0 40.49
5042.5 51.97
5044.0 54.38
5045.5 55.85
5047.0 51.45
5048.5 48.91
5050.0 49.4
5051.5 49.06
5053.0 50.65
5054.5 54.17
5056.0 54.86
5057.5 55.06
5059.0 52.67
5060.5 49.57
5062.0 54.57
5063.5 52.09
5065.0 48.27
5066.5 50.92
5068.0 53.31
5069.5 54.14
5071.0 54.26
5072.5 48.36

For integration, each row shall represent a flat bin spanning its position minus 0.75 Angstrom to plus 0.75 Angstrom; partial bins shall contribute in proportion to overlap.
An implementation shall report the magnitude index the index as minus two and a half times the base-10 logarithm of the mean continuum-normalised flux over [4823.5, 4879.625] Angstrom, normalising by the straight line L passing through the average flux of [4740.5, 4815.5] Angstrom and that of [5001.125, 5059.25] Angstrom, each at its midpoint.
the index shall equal 0.05 mag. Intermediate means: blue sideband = 55.2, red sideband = 51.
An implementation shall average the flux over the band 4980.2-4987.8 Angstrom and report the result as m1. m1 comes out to 49.7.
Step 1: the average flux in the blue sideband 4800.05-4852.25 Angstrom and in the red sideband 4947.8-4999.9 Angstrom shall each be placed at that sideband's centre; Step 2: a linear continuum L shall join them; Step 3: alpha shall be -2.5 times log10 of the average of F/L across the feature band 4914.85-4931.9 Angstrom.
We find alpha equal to 0.05 mag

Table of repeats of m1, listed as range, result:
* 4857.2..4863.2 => 38.1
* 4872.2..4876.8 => 53.7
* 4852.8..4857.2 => 49.9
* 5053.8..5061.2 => 53.3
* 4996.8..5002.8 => 51.9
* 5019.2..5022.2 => 50.1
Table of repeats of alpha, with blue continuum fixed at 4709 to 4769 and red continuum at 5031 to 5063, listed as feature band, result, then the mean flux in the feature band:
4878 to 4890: 0.016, 52.3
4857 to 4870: 0.216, 43.8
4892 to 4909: -0.037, 54.8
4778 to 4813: -0.018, 55.1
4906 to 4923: 0.037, 51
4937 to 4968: -0.013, 52.9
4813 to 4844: -0.034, 55.5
